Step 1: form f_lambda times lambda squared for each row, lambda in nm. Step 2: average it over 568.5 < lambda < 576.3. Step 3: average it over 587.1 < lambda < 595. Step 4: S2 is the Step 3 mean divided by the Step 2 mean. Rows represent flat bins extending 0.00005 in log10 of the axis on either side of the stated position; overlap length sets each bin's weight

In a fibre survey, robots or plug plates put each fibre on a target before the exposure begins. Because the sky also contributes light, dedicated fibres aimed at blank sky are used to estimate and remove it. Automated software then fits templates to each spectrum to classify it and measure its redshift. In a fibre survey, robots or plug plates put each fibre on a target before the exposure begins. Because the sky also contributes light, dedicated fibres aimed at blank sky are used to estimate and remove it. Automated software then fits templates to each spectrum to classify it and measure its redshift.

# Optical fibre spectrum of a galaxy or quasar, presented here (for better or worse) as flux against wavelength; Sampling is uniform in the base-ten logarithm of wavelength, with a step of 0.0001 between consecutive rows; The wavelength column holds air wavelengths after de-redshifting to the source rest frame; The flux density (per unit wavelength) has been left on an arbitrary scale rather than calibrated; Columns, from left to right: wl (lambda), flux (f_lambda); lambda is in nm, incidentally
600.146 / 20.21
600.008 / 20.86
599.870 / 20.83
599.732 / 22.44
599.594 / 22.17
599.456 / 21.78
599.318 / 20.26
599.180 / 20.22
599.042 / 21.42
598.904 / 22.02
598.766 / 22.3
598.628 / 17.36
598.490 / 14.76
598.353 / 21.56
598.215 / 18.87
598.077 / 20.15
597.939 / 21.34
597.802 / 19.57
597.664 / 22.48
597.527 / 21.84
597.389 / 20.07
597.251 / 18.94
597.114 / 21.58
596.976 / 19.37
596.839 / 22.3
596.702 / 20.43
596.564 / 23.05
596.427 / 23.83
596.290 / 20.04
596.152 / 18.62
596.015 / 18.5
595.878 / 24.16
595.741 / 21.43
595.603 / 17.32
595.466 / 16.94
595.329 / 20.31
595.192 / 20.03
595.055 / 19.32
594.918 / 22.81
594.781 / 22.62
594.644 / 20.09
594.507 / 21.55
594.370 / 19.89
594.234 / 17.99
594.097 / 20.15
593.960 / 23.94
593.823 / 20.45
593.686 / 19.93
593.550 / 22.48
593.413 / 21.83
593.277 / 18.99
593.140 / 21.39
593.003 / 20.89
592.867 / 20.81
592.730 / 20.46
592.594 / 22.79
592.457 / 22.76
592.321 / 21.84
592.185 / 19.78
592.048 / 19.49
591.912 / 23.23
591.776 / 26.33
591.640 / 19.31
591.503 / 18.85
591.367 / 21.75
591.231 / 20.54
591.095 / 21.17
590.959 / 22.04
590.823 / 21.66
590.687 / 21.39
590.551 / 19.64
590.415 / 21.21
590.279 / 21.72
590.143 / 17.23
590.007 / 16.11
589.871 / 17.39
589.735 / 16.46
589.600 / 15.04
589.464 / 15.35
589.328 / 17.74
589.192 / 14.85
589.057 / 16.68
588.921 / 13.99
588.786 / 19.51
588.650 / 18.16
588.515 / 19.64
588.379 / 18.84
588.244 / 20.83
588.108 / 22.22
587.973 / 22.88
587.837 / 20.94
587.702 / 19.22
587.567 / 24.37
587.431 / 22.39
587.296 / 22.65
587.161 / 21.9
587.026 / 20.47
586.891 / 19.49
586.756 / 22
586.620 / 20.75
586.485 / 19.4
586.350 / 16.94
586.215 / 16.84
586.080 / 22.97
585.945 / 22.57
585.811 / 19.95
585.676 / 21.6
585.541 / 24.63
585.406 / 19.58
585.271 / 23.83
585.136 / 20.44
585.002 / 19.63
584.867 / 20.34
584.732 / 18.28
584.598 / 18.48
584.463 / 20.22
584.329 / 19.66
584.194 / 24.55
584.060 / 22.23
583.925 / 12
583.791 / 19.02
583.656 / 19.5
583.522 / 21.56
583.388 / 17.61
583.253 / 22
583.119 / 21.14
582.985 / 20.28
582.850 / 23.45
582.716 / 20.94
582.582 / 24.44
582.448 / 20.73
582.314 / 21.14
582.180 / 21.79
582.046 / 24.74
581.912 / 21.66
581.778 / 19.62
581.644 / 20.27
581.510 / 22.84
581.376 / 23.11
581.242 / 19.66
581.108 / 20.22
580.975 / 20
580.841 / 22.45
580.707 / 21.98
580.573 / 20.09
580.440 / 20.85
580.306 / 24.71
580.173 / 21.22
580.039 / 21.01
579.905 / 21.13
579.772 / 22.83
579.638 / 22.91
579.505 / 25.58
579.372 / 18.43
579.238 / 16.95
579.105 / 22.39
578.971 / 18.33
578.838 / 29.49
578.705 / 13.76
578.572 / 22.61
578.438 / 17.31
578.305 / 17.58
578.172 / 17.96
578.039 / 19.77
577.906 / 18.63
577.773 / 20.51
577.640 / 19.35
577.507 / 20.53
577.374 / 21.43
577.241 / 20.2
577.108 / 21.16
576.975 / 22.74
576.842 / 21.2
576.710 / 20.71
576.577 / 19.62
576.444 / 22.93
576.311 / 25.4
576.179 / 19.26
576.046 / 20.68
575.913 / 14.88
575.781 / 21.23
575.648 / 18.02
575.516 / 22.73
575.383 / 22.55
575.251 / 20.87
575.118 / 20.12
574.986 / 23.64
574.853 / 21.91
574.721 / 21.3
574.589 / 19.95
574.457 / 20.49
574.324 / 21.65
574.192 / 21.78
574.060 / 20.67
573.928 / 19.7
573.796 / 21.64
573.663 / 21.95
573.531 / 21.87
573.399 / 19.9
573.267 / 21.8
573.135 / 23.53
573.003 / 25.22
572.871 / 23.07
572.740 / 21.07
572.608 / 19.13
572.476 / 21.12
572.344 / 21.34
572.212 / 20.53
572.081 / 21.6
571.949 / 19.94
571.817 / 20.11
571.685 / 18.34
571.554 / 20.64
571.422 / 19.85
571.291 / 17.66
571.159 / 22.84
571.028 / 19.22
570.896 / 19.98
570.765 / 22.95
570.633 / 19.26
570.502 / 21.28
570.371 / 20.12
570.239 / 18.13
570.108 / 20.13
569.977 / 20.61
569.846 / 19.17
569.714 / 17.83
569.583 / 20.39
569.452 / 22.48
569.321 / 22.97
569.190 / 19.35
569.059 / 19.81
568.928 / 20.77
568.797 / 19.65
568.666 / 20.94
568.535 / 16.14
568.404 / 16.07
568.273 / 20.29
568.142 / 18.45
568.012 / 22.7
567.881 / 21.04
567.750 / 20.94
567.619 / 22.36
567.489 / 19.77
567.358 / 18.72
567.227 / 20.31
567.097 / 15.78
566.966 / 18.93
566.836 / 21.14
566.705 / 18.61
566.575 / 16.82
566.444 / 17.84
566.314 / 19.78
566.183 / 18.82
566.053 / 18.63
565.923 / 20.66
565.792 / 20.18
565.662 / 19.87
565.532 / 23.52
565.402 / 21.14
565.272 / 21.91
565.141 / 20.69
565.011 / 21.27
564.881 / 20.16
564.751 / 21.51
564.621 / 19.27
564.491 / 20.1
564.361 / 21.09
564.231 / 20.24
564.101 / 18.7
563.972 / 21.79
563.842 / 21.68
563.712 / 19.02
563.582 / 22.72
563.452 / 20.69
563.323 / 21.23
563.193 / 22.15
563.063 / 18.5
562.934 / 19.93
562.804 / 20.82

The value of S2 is 1.05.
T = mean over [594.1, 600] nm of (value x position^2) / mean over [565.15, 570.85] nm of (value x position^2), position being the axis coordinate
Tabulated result 1.14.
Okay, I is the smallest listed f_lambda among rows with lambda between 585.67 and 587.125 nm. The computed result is 16.84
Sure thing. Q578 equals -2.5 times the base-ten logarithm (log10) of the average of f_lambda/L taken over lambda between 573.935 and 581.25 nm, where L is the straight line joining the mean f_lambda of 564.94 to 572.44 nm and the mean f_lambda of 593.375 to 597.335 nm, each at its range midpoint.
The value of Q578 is -0.03 mag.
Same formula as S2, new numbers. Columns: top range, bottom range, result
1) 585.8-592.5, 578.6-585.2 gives 0.98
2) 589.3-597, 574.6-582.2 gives 1.03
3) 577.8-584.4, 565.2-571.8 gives 1.10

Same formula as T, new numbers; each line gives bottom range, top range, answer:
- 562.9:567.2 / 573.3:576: 1.07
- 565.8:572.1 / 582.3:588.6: 1.11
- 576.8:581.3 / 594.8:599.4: 1.05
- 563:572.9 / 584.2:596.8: 1.09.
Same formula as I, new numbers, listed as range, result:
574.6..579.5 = 13.76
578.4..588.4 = 12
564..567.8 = 15.78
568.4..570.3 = 16.07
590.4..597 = 16.94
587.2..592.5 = 13.99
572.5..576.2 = 14.88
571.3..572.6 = 18.34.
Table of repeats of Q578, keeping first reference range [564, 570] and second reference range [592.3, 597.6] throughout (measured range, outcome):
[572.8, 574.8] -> -0.08 mag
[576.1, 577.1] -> -0.07 mag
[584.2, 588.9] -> 0.00 mag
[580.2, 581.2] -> -0.06 mag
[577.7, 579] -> 0.04 mag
